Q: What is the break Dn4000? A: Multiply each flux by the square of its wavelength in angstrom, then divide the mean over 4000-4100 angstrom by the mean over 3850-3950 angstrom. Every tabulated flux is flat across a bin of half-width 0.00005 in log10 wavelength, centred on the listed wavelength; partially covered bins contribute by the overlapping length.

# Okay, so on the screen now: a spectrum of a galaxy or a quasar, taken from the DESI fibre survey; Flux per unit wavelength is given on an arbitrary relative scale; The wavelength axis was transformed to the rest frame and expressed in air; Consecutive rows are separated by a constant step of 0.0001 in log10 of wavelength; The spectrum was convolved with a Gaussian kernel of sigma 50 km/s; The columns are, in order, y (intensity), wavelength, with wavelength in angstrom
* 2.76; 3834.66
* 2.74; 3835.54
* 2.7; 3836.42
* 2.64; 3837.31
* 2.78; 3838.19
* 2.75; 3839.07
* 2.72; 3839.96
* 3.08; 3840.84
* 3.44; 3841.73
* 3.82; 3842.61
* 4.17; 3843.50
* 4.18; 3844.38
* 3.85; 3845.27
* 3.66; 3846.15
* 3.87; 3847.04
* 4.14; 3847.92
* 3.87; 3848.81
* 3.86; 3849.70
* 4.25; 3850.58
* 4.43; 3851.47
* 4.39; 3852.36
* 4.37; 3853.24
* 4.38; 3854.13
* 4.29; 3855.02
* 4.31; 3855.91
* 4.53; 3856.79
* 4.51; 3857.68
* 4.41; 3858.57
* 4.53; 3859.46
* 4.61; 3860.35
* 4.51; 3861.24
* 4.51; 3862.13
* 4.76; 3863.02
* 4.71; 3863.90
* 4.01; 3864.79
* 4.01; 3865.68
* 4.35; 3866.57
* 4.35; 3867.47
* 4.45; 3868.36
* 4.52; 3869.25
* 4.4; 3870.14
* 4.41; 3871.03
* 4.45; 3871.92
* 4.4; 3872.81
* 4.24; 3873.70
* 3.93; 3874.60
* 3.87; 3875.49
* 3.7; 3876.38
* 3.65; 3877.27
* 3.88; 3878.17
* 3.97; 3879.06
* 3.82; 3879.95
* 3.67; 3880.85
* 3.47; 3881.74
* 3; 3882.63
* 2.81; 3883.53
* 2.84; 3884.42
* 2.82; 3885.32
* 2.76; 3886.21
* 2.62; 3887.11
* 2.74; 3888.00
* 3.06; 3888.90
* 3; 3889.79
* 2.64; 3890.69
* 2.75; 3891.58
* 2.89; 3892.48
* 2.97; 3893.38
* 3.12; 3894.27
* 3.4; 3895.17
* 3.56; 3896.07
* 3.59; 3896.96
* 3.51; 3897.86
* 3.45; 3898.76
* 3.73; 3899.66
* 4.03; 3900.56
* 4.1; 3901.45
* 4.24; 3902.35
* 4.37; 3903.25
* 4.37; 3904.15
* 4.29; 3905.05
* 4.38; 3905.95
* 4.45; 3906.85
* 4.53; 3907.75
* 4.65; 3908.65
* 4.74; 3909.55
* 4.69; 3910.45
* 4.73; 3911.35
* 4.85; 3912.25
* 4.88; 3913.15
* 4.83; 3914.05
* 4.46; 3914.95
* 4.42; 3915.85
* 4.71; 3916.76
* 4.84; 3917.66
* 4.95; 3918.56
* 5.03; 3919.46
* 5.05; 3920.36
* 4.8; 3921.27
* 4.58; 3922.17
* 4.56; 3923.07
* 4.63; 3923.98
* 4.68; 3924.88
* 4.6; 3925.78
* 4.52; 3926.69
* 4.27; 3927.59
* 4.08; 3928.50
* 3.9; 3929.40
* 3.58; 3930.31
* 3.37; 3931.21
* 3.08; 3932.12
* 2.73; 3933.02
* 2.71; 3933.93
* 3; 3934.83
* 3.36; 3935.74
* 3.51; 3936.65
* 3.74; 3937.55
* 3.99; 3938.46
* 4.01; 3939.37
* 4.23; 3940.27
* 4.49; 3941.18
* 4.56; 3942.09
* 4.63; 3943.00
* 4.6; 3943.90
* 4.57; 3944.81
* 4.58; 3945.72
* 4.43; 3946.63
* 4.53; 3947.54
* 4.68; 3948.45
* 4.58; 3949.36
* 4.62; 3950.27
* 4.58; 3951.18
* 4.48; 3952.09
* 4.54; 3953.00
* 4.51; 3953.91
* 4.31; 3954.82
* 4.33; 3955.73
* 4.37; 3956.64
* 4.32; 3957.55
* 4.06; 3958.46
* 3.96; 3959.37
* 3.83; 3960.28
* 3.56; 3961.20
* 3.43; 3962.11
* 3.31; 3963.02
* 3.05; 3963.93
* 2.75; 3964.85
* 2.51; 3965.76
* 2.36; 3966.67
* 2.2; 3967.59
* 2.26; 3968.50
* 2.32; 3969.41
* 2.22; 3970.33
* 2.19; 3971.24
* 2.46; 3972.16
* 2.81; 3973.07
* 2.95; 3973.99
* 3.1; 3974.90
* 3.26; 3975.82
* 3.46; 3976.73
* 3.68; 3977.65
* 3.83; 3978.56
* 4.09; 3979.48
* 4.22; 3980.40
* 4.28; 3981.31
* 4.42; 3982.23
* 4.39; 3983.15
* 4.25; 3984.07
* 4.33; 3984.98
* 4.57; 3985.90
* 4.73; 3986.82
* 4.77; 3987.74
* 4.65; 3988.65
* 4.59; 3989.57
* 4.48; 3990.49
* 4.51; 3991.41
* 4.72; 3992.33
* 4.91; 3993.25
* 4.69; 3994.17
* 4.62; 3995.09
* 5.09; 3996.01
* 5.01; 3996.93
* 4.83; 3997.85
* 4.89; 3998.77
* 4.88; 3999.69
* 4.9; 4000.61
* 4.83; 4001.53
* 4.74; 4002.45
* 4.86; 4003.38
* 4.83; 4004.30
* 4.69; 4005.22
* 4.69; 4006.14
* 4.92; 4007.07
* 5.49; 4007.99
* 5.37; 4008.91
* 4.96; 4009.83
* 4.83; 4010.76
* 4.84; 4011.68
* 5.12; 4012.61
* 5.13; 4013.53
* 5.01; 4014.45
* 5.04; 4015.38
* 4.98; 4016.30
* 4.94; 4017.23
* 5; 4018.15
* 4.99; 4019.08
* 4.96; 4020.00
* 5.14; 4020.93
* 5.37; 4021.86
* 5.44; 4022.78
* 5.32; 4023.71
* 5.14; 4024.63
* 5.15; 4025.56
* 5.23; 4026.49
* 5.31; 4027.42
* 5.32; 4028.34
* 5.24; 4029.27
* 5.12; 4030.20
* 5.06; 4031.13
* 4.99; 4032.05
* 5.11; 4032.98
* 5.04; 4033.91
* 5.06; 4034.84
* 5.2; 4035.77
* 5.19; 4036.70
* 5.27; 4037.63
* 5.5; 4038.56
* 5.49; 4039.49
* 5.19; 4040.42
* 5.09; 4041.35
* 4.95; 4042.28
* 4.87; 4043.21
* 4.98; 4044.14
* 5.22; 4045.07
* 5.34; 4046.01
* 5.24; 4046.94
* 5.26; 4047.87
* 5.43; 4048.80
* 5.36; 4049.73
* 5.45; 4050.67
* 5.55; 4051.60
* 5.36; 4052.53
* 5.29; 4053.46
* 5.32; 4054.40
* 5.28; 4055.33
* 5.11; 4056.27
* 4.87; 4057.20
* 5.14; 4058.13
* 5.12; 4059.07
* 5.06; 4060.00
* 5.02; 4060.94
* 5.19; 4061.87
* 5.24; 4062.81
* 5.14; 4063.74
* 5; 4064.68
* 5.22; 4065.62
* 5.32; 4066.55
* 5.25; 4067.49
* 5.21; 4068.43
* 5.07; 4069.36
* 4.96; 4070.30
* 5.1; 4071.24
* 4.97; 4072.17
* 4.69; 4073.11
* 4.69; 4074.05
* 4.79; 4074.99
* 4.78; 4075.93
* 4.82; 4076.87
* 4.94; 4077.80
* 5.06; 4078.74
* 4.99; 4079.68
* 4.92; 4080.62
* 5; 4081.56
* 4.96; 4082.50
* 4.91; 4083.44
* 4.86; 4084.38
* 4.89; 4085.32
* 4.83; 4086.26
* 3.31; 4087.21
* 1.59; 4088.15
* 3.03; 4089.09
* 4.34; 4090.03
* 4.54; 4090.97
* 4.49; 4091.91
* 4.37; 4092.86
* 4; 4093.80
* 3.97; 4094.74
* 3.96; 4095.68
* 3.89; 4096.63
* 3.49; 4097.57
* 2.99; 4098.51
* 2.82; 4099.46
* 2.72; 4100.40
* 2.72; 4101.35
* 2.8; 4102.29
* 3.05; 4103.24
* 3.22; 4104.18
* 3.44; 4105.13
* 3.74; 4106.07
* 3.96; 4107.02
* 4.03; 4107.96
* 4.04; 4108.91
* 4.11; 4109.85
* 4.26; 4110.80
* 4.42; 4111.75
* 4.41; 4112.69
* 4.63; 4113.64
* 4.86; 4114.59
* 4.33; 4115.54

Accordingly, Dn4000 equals 1.3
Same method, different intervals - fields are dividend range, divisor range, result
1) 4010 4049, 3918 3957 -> 1.27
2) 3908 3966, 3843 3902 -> 1.13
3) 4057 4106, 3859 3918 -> 1.22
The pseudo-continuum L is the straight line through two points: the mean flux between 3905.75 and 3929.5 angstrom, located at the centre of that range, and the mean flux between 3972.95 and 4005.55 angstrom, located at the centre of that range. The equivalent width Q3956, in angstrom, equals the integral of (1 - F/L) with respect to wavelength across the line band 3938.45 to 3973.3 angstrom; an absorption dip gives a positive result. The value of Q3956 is 5.72 angstrom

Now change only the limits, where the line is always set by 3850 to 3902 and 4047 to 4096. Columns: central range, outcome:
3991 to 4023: -3.14 angstrom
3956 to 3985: 6.34 angstrom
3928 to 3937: 1.72 angstrom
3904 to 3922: -2.96 angstrom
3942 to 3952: -0.90 angstrom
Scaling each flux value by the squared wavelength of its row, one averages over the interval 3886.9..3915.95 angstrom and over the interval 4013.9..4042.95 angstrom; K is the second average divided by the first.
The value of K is 1.41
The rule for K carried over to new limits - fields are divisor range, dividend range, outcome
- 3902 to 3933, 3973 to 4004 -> 1.02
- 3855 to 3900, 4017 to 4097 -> 1.44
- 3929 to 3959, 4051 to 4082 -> 1.32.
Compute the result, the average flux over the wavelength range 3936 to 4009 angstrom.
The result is 4.12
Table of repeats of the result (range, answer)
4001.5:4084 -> 5.1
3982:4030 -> 4.91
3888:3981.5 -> 3.89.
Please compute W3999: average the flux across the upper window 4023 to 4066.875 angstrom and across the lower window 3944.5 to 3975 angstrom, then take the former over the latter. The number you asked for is 1.44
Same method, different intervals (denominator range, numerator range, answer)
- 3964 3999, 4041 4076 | 1.35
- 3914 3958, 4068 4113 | 0.97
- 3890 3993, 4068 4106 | 1.05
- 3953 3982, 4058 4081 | 1.49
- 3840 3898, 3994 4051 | 1.33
